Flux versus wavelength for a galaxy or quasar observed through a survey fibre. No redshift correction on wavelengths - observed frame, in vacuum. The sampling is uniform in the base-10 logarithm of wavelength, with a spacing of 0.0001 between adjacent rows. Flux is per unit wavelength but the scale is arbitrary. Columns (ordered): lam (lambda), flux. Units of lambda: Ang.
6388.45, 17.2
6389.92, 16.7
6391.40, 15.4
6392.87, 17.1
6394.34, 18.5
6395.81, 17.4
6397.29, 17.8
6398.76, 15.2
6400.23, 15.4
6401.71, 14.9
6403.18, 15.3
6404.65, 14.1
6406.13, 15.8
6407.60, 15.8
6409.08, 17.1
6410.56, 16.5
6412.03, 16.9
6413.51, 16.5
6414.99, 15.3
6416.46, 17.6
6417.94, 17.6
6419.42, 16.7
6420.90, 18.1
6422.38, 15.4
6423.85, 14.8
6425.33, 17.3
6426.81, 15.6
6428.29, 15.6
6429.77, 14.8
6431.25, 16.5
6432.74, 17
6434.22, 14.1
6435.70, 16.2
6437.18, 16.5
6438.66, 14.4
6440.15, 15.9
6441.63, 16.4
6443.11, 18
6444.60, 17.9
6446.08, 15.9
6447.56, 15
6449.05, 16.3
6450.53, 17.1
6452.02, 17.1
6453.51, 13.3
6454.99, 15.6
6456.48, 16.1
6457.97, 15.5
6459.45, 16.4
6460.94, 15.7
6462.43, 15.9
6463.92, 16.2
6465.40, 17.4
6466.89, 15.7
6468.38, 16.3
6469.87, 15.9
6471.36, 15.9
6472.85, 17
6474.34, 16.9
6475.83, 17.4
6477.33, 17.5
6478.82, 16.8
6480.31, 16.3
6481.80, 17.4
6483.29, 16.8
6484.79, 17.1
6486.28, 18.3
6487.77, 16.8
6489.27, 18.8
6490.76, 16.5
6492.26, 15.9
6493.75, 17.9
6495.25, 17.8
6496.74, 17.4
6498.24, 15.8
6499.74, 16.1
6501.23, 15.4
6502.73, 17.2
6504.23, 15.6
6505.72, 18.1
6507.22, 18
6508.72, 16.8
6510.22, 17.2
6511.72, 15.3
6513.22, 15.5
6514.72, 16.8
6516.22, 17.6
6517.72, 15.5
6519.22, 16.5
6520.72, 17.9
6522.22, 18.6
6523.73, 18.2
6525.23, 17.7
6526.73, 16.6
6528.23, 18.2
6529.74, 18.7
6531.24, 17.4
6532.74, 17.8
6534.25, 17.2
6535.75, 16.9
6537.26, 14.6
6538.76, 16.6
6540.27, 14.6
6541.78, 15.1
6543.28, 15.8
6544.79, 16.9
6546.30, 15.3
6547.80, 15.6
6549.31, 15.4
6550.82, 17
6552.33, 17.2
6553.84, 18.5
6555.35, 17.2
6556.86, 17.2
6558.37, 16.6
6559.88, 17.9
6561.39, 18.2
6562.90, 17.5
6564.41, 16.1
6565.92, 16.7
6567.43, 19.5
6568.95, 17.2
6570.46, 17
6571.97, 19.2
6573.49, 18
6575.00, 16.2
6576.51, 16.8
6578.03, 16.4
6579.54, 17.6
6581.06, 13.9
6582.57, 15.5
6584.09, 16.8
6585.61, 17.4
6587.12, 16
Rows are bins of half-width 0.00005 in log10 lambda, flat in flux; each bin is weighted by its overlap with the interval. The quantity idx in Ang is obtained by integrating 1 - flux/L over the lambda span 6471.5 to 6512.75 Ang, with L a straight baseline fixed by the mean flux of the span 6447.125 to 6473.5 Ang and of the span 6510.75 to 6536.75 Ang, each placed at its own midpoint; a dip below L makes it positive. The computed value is -0.8 Ang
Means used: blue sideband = 16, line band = 16.9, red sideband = 17.2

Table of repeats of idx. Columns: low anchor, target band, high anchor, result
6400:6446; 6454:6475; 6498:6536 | 0.5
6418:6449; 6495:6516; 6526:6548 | -0.3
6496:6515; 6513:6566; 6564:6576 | 0.5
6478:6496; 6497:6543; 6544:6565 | 0.8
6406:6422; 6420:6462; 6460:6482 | 1.5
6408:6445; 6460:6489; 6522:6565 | -0.3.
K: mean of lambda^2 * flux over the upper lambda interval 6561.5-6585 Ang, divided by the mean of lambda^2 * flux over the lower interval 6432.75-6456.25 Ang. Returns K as 1.10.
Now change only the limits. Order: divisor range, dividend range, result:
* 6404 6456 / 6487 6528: 1.08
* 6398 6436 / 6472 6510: 1.09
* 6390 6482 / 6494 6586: 1.07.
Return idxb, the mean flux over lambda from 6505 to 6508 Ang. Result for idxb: 18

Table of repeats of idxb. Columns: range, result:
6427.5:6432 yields 15.6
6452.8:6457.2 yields 15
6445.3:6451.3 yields 16.1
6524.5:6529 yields 17.5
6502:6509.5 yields 17.1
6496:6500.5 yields 16.4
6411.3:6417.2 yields 16.6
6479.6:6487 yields 17.2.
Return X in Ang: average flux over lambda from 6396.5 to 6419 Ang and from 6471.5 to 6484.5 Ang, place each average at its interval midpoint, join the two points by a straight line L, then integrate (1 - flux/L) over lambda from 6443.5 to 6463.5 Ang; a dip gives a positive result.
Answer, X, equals 0.8 Ang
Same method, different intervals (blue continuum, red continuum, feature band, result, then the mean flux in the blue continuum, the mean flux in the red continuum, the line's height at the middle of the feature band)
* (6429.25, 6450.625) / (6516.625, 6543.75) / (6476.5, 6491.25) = -0.66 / 16.1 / 16.9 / 16.5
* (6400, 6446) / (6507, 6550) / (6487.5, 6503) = -0.33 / 16.1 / 16.7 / 16.5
